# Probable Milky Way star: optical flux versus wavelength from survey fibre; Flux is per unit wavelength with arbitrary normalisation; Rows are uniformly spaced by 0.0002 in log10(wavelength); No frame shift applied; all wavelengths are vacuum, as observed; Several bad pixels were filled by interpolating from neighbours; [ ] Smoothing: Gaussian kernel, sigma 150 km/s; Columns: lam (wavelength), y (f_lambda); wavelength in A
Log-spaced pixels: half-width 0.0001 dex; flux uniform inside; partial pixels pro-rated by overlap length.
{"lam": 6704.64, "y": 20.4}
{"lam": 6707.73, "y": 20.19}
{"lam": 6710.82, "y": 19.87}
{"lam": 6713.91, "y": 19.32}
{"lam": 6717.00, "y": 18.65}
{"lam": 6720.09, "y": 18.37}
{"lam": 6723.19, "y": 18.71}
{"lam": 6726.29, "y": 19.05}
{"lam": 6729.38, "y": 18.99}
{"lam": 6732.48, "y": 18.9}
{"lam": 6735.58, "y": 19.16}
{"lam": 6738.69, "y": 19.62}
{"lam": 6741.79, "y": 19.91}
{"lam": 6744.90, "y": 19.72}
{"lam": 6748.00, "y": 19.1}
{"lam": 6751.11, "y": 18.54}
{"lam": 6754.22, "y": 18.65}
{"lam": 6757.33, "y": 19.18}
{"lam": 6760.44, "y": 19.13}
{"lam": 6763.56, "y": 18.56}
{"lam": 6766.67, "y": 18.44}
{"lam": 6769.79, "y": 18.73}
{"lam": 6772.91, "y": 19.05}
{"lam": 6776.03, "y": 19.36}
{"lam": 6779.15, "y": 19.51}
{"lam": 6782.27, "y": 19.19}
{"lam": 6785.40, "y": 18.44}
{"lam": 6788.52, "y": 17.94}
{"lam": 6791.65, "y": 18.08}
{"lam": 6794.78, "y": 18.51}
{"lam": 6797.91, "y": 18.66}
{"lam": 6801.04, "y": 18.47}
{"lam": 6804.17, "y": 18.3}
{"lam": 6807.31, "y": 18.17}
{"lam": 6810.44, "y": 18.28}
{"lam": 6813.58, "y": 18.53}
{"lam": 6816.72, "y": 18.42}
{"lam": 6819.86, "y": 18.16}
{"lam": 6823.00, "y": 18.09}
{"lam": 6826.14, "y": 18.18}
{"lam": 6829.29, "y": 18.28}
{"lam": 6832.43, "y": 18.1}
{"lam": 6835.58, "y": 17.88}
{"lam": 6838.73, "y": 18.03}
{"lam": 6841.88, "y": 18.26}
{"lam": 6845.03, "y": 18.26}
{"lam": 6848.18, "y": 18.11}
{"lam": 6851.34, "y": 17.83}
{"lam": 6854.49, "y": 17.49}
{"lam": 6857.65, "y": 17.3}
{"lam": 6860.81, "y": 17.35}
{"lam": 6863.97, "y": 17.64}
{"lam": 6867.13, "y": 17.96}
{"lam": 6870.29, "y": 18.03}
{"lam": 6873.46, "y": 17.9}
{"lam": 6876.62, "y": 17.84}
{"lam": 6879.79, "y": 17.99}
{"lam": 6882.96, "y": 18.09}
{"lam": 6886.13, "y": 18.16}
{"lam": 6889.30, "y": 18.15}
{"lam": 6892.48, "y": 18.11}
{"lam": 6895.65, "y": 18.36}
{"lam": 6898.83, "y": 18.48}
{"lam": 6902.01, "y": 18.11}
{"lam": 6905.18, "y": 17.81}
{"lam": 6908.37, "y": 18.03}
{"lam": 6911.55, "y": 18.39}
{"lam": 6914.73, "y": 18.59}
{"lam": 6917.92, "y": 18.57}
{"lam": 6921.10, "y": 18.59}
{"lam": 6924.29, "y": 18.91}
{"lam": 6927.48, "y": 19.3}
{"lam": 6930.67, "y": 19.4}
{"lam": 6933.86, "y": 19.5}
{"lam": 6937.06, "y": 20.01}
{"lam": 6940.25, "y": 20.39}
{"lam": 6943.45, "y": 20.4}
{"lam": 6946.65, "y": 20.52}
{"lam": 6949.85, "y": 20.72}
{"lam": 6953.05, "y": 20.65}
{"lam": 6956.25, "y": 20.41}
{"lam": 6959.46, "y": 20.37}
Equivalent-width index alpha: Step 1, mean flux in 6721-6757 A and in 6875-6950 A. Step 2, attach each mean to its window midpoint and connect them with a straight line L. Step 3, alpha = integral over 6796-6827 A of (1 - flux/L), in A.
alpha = 1.1 A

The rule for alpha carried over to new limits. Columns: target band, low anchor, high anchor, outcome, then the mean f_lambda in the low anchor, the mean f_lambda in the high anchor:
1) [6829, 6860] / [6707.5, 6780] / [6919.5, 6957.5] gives 2.5 A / 19.1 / 19.9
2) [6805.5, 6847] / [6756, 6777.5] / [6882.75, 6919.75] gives 0.9 A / 18.9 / 18.2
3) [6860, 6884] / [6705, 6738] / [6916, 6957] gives 2.1 A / 19.2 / 19.8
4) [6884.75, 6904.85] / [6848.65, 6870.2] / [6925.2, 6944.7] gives 0.5 A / 17.7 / 19.8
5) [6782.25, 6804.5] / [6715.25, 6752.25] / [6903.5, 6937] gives 0.7 A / 19.1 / 18.8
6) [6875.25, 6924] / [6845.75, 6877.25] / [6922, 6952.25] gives 1.5 A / 17.8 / 19.9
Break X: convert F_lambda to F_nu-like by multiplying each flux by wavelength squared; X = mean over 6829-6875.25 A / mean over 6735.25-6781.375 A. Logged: 0.96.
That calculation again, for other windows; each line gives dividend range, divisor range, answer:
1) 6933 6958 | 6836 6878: 1.17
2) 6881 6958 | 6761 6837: 1.07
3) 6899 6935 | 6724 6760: 1.02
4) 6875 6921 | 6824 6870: 1.03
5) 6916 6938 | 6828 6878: 1.09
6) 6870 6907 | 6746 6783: 0.99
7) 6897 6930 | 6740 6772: 1.02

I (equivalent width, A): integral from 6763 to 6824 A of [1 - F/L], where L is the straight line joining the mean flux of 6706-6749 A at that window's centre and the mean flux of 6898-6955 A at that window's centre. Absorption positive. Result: 2.3 A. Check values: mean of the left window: 19.3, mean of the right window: 19.3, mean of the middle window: 18.5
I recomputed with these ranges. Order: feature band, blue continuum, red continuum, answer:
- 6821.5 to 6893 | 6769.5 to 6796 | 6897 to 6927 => 2.3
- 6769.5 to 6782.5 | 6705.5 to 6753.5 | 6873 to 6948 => -0.1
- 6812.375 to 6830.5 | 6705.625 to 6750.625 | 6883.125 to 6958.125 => 0.9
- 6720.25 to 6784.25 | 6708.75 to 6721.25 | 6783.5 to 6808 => -1.0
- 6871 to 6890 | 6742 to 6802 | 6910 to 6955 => 1.3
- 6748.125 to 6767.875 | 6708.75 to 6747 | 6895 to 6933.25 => 0.3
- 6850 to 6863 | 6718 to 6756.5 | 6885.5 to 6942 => 0.9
